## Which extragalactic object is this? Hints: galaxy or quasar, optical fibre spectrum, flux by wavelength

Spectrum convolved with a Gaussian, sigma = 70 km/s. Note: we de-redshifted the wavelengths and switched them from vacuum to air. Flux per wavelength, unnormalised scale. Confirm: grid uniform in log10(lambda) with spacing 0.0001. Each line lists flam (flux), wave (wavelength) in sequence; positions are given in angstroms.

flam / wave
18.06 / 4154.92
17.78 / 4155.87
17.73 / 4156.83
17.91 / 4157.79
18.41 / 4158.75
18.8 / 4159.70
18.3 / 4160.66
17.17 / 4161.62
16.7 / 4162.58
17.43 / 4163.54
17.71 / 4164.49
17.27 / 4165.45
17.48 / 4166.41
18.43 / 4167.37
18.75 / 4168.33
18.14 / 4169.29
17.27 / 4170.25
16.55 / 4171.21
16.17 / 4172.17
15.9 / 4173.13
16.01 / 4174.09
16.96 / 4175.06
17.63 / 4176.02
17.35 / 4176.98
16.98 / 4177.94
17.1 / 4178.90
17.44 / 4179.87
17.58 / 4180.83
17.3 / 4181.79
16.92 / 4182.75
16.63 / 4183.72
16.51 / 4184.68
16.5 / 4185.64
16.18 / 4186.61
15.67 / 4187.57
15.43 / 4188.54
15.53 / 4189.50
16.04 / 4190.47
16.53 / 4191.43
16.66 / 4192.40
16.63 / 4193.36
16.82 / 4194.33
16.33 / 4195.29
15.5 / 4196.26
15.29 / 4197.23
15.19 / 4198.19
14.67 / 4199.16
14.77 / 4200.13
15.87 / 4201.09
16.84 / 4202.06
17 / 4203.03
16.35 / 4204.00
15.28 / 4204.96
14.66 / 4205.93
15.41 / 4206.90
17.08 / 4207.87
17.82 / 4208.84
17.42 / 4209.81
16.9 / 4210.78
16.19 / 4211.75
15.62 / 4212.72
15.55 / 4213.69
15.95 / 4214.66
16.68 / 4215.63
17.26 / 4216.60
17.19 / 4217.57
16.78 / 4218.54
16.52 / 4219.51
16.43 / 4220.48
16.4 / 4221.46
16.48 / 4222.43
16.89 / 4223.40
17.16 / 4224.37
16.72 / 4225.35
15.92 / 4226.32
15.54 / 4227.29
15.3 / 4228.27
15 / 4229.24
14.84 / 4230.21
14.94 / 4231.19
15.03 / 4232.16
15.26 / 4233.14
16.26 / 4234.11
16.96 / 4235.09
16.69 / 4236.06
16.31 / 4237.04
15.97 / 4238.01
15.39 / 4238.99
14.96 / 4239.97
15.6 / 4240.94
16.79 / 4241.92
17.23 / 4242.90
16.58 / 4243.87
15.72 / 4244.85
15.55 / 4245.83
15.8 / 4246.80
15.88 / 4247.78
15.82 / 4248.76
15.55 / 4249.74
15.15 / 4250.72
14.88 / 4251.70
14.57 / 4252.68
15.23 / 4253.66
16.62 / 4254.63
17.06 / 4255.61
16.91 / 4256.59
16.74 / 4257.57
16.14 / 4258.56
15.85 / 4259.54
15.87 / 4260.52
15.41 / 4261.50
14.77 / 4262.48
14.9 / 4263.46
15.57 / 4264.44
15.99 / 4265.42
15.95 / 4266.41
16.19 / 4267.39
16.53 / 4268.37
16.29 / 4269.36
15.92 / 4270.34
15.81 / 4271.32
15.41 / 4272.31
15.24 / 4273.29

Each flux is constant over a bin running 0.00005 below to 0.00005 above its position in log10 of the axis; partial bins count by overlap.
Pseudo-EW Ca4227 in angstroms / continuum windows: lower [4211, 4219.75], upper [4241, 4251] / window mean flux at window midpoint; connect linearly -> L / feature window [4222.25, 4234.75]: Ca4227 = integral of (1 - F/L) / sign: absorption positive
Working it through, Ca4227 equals 0.4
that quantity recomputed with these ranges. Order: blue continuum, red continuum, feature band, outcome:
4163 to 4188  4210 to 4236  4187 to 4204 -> 0.8 angstroms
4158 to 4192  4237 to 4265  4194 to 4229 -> 0.5 angstroms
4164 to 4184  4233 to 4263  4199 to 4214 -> 0.5 angstroms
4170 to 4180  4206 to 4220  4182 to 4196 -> 0.3 angstroms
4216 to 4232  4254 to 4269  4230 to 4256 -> 0.5 angstroms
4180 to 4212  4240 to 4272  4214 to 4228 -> -0.4 angstroms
